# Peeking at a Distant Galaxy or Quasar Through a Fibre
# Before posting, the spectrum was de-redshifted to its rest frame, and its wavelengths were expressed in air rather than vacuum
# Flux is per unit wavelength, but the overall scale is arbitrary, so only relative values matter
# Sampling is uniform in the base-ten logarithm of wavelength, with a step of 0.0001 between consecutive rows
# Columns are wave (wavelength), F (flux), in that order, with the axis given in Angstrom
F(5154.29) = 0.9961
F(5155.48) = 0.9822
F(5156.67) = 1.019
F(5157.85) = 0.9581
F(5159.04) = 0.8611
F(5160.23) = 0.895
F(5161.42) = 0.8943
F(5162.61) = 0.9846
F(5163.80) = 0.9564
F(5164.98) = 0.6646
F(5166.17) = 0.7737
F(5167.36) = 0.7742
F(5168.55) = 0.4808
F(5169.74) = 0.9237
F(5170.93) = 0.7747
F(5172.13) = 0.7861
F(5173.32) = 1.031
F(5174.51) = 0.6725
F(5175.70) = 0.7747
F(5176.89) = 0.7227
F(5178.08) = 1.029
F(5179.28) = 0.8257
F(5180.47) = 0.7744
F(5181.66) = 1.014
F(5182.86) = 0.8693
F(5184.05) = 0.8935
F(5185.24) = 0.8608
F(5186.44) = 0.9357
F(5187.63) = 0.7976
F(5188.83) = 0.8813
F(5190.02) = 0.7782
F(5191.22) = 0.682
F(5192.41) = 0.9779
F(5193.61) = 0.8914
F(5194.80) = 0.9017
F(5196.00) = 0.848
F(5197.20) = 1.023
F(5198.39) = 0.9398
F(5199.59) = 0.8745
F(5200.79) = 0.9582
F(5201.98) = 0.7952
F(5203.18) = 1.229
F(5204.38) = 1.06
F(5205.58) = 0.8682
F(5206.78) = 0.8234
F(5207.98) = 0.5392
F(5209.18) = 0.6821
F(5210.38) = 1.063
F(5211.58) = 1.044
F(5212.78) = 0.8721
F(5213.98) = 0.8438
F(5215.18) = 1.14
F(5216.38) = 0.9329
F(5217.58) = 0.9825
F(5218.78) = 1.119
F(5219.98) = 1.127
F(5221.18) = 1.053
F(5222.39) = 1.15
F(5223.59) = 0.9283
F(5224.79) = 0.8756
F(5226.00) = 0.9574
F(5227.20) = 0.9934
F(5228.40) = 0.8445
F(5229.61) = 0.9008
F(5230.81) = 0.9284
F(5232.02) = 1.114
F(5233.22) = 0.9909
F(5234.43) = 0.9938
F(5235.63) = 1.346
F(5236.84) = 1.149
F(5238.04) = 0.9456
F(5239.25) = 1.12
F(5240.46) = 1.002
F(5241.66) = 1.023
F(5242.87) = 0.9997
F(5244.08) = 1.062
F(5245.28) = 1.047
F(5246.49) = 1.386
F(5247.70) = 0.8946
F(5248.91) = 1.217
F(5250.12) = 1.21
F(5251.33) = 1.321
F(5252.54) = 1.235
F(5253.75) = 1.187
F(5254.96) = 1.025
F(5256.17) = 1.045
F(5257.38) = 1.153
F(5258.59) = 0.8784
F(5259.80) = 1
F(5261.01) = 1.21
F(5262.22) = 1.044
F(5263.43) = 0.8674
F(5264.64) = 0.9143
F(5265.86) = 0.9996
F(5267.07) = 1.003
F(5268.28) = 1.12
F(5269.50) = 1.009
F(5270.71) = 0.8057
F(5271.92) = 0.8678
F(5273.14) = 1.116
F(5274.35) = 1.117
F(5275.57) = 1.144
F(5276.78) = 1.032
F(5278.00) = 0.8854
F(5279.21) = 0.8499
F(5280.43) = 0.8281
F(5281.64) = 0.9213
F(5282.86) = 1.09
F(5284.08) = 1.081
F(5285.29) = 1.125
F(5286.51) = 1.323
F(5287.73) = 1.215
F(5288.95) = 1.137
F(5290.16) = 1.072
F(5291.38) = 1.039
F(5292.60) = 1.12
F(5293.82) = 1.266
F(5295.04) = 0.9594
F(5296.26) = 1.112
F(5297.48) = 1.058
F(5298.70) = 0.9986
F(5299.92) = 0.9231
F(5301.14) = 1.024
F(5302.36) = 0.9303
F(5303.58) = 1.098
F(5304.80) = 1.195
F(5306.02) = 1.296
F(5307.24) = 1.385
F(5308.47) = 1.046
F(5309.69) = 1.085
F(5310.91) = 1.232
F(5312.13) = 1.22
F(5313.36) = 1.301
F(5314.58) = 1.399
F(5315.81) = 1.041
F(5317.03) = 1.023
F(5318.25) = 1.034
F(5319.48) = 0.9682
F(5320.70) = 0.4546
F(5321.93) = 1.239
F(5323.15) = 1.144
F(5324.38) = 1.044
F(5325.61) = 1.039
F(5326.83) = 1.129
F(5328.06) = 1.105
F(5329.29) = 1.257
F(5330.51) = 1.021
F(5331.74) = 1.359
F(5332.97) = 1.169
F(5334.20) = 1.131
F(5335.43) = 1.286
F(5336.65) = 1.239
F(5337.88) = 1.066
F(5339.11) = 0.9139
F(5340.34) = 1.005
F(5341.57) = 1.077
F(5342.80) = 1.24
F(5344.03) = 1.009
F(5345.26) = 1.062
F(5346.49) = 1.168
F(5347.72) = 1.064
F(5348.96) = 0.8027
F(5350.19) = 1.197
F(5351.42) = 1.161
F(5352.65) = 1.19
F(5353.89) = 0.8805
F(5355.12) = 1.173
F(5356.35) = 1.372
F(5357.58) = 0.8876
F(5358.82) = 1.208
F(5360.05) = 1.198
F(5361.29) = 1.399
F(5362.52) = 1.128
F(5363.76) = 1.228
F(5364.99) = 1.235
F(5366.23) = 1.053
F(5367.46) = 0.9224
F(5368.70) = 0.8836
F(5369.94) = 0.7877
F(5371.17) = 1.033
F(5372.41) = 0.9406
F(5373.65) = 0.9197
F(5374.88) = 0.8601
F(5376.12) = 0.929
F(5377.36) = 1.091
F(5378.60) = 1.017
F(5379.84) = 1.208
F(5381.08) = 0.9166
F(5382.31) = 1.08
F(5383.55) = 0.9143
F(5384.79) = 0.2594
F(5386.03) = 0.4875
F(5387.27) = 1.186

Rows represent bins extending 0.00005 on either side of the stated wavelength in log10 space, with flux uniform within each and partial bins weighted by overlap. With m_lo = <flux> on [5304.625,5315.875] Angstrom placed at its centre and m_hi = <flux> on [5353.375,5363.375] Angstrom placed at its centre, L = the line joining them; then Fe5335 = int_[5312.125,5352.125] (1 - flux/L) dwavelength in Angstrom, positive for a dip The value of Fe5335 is 3.25 Angstrom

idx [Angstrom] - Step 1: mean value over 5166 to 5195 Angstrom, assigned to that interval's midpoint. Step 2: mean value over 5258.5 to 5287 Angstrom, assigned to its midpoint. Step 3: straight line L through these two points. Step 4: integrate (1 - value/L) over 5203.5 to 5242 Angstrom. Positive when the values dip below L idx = -2.9 Angstrom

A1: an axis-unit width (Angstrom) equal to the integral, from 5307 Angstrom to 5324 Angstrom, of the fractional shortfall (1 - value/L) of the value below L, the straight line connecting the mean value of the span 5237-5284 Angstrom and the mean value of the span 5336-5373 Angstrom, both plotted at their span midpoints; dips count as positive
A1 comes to -0.6 Angstrom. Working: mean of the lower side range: 1.04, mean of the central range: 1.11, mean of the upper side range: 1.08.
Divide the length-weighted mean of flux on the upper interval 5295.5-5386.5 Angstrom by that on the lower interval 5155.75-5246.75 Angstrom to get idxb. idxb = 1.15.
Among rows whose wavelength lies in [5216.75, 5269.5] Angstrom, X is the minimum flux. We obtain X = 0.8445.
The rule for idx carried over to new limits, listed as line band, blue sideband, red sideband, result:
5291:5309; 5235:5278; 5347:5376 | -0.5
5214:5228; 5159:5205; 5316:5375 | -1.5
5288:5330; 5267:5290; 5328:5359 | -1.0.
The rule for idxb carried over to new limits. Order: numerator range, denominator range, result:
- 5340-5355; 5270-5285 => 1.10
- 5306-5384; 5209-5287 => 1.05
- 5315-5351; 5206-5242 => 1.10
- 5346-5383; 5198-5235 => 1.11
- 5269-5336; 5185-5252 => 1.11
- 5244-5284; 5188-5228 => 1.12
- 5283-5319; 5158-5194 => 1.34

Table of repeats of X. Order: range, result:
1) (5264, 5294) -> 0.8057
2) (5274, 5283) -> 0.8281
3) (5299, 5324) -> 0.4546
